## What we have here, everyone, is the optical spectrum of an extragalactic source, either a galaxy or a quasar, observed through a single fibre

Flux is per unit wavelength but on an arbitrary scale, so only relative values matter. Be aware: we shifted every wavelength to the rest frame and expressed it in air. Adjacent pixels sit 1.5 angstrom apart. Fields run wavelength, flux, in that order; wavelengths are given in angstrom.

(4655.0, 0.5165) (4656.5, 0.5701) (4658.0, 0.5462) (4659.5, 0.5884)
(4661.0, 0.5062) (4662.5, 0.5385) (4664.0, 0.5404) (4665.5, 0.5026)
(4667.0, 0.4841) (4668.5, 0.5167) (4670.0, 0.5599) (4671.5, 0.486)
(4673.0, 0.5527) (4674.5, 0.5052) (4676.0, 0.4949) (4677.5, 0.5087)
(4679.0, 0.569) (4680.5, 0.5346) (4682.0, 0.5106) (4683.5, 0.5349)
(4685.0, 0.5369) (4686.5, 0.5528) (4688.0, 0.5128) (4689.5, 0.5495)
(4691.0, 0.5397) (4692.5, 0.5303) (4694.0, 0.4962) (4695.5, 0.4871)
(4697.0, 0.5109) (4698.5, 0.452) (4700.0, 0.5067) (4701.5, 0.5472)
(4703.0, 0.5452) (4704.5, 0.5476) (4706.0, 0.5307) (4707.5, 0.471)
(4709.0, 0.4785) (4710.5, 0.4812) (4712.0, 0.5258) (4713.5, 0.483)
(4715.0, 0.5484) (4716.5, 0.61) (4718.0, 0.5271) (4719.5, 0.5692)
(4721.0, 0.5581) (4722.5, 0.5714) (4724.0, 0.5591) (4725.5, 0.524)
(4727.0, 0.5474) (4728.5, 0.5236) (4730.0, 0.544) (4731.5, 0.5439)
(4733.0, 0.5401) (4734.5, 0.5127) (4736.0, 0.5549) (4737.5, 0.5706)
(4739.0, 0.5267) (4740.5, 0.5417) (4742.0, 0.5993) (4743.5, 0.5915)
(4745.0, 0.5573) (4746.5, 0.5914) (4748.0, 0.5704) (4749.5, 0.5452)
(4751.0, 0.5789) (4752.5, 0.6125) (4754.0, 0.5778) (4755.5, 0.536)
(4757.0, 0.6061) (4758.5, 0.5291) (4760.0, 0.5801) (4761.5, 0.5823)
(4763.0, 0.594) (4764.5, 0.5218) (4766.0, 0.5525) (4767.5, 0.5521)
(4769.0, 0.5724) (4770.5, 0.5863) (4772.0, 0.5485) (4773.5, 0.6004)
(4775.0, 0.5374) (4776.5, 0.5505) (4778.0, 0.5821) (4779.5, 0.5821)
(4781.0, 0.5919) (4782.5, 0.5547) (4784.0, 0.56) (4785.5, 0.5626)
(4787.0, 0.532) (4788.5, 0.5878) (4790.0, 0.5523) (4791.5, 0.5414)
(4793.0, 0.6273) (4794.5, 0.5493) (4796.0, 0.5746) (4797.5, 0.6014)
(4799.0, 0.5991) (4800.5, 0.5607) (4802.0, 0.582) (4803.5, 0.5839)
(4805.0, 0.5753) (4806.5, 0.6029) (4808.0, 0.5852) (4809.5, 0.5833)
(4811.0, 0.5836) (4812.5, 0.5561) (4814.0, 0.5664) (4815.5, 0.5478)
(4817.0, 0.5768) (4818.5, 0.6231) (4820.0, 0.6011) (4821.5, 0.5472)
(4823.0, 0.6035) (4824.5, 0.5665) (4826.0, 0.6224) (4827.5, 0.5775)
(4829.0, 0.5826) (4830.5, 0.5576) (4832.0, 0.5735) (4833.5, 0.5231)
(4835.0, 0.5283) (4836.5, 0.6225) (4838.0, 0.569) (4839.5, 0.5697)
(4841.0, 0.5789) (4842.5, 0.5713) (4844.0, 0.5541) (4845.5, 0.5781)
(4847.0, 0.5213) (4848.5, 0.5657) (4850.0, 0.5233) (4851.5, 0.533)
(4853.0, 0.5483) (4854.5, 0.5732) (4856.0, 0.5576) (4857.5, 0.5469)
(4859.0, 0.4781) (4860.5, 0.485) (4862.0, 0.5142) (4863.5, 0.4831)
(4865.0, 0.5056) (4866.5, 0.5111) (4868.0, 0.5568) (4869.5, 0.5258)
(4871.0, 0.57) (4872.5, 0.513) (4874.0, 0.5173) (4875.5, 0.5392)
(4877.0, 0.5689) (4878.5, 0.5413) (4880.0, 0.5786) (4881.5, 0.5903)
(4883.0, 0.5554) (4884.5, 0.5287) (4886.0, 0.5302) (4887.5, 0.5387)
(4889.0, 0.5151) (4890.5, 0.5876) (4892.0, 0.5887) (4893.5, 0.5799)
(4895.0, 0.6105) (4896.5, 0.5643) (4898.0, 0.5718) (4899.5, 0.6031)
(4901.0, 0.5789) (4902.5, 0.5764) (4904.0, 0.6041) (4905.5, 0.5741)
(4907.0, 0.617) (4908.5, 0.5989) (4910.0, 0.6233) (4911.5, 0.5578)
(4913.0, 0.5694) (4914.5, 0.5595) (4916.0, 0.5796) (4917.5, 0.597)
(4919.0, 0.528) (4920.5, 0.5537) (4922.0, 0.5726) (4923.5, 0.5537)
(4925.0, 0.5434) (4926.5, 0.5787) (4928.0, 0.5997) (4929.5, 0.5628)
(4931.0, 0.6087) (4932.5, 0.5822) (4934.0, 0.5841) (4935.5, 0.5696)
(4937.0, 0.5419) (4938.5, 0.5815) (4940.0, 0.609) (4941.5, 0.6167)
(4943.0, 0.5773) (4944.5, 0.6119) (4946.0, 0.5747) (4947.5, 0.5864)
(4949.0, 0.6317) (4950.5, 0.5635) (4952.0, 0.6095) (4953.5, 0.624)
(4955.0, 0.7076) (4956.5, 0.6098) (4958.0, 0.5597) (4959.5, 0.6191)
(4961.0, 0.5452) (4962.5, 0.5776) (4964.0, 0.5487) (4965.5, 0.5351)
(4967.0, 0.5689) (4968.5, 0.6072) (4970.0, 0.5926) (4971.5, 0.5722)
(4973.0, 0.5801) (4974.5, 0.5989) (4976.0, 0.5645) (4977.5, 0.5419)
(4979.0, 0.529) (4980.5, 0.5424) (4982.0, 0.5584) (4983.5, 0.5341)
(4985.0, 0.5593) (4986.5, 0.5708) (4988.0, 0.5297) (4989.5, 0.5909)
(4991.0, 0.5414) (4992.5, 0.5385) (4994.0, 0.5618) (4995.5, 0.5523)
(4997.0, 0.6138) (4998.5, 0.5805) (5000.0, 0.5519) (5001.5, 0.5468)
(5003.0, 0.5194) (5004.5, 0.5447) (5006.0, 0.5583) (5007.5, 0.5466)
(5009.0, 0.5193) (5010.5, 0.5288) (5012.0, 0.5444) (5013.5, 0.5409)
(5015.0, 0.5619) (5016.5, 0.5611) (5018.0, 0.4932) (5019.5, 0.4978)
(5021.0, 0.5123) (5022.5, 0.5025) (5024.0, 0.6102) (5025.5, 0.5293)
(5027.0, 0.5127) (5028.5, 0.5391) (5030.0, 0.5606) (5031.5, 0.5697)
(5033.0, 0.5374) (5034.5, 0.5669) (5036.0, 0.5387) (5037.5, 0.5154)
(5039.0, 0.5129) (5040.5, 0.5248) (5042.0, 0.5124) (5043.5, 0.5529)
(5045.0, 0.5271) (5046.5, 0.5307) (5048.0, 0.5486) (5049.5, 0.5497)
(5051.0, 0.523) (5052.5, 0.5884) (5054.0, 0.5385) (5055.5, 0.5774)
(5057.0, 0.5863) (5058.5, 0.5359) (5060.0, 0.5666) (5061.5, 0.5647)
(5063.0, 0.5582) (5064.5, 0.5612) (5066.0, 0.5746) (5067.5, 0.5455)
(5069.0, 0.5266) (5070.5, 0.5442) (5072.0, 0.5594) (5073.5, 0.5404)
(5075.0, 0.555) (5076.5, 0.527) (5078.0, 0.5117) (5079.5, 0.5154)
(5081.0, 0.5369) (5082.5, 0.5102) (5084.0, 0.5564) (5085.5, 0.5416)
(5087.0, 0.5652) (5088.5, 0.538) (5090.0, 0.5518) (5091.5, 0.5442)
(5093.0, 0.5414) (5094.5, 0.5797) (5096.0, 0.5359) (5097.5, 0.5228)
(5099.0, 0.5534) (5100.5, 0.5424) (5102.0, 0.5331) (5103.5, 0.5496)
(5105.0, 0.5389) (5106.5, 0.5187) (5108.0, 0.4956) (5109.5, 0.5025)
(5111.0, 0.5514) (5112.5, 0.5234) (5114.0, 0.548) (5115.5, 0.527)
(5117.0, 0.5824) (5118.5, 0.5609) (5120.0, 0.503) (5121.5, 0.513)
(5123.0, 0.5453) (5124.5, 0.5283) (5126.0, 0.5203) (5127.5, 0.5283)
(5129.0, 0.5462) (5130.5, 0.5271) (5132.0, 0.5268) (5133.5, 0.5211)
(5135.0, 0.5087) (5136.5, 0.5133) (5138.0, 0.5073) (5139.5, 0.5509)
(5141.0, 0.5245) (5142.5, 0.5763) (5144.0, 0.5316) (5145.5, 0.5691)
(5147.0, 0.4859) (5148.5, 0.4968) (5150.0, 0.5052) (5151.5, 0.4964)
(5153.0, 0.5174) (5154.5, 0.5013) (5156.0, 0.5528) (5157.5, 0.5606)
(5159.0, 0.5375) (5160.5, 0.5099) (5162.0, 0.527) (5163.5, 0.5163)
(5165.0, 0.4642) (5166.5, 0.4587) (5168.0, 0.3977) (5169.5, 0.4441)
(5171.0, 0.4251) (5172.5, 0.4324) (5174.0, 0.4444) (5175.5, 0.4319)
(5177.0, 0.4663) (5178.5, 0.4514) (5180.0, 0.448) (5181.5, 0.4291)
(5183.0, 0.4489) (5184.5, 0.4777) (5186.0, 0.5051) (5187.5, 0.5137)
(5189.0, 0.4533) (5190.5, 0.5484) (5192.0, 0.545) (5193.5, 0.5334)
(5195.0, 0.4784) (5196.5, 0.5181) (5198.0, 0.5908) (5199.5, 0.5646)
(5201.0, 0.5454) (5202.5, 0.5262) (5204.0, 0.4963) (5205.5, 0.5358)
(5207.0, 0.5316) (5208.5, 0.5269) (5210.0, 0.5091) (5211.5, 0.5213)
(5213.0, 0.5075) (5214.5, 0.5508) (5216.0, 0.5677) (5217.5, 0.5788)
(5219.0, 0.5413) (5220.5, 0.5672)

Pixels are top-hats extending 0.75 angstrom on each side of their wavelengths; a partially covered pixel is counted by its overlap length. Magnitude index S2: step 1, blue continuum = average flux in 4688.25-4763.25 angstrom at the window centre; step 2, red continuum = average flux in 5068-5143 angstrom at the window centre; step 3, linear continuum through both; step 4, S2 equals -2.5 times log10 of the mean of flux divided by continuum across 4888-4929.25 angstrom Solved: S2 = -0.07 mag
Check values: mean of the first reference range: 0.544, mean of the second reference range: 0.535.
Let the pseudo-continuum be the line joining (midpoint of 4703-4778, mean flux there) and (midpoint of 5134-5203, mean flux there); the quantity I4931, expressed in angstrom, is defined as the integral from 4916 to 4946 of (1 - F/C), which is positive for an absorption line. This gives -2.7 angstrom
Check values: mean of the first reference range 0.553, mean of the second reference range 0.501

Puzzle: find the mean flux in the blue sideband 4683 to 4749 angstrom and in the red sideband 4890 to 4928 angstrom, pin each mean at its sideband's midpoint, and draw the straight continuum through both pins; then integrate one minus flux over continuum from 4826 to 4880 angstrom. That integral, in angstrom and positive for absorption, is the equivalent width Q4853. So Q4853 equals 1.9 angstrom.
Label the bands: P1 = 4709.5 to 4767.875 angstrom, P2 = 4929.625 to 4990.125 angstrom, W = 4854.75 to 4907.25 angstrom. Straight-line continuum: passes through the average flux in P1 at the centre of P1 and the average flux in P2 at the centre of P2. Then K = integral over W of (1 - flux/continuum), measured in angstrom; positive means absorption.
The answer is 1.8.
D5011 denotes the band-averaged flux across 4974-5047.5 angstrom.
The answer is 0.544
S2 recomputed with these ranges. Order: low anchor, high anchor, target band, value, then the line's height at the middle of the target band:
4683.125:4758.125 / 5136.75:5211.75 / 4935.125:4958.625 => -0.150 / 0.522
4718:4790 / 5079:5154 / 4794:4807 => -0.045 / 0.558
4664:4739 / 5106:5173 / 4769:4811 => -0.097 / 0.525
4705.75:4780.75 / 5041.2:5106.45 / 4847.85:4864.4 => 0.047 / 0.551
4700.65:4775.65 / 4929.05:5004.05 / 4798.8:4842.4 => -0.032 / 0.561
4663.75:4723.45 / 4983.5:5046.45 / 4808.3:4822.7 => -0.090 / 0.531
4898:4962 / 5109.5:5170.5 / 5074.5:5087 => 0.010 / 0.538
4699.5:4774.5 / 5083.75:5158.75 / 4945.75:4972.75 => -0.096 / 0.541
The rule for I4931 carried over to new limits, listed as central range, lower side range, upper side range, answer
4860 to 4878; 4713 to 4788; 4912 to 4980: 1.49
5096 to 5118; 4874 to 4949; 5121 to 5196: -0.81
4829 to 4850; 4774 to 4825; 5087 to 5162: 0.28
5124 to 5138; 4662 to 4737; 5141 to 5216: -0.50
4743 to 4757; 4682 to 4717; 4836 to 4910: -1.17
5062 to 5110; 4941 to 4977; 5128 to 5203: -0.32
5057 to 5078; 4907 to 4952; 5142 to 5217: -0.48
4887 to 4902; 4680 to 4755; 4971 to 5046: -0.86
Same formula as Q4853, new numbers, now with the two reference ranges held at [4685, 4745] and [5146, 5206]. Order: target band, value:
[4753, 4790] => -2.6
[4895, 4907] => -1.6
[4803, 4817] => -1.3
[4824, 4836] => -1.0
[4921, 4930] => -0.9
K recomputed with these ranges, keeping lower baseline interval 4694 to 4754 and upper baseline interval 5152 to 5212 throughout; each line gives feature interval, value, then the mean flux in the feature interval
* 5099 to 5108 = -0.54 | 0.535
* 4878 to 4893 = -0.88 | 0.556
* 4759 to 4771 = -0.67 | 0.566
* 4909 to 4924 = -1.38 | 0.57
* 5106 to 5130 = -1.33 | 0.531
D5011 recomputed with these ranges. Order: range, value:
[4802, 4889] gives 0.556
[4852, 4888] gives 0.536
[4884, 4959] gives 0.582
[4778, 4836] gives 0.575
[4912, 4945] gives 0.576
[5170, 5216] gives 0.499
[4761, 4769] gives 0.561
